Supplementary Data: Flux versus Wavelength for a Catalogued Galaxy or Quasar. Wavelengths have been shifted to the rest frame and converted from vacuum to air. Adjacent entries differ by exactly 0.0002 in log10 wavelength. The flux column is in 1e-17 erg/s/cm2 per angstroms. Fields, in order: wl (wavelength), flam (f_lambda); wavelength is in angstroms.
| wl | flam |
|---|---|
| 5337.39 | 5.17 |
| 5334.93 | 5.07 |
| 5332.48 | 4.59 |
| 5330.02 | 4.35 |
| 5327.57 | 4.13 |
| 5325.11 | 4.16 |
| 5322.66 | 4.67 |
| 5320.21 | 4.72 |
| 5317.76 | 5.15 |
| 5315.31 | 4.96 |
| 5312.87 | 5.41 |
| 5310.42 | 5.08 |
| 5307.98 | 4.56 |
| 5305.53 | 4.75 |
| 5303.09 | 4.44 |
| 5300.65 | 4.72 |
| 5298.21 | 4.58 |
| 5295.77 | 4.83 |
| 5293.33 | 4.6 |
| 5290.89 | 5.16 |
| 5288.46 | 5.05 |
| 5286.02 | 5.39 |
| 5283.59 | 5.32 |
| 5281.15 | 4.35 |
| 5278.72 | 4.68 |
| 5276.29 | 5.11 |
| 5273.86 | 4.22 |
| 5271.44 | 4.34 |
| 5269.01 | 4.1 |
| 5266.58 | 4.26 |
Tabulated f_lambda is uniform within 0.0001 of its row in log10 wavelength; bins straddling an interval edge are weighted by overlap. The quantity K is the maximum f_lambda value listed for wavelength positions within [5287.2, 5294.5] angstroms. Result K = 5.16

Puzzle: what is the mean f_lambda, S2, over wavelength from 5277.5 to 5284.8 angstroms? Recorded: 4.78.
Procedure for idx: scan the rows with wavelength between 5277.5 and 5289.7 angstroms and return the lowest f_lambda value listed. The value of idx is 4.35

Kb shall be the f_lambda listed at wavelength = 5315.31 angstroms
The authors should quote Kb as 4.96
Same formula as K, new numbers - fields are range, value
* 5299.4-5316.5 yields 5.41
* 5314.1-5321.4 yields 5.15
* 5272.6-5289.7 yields 5.39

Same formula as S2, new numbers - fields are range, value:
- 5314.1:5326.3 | 4.73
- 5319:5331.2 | 4.41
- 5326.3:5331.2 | 4.24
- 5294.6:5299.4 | 4.7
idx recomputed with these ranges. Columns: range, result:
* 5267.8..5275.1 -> 4.1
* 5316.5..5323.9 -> 4.67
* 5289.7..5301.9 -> 4.58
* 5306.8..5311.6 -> 4.56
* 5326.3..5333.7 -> 4.13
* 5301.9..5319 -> 4.44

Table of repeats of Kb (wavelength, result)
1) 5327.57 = 4.13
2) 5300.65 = 4.72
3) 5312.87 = 5.41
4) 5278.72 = 4.68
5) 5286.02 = 5.39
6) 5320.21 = 4.72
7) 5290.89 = 5.16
